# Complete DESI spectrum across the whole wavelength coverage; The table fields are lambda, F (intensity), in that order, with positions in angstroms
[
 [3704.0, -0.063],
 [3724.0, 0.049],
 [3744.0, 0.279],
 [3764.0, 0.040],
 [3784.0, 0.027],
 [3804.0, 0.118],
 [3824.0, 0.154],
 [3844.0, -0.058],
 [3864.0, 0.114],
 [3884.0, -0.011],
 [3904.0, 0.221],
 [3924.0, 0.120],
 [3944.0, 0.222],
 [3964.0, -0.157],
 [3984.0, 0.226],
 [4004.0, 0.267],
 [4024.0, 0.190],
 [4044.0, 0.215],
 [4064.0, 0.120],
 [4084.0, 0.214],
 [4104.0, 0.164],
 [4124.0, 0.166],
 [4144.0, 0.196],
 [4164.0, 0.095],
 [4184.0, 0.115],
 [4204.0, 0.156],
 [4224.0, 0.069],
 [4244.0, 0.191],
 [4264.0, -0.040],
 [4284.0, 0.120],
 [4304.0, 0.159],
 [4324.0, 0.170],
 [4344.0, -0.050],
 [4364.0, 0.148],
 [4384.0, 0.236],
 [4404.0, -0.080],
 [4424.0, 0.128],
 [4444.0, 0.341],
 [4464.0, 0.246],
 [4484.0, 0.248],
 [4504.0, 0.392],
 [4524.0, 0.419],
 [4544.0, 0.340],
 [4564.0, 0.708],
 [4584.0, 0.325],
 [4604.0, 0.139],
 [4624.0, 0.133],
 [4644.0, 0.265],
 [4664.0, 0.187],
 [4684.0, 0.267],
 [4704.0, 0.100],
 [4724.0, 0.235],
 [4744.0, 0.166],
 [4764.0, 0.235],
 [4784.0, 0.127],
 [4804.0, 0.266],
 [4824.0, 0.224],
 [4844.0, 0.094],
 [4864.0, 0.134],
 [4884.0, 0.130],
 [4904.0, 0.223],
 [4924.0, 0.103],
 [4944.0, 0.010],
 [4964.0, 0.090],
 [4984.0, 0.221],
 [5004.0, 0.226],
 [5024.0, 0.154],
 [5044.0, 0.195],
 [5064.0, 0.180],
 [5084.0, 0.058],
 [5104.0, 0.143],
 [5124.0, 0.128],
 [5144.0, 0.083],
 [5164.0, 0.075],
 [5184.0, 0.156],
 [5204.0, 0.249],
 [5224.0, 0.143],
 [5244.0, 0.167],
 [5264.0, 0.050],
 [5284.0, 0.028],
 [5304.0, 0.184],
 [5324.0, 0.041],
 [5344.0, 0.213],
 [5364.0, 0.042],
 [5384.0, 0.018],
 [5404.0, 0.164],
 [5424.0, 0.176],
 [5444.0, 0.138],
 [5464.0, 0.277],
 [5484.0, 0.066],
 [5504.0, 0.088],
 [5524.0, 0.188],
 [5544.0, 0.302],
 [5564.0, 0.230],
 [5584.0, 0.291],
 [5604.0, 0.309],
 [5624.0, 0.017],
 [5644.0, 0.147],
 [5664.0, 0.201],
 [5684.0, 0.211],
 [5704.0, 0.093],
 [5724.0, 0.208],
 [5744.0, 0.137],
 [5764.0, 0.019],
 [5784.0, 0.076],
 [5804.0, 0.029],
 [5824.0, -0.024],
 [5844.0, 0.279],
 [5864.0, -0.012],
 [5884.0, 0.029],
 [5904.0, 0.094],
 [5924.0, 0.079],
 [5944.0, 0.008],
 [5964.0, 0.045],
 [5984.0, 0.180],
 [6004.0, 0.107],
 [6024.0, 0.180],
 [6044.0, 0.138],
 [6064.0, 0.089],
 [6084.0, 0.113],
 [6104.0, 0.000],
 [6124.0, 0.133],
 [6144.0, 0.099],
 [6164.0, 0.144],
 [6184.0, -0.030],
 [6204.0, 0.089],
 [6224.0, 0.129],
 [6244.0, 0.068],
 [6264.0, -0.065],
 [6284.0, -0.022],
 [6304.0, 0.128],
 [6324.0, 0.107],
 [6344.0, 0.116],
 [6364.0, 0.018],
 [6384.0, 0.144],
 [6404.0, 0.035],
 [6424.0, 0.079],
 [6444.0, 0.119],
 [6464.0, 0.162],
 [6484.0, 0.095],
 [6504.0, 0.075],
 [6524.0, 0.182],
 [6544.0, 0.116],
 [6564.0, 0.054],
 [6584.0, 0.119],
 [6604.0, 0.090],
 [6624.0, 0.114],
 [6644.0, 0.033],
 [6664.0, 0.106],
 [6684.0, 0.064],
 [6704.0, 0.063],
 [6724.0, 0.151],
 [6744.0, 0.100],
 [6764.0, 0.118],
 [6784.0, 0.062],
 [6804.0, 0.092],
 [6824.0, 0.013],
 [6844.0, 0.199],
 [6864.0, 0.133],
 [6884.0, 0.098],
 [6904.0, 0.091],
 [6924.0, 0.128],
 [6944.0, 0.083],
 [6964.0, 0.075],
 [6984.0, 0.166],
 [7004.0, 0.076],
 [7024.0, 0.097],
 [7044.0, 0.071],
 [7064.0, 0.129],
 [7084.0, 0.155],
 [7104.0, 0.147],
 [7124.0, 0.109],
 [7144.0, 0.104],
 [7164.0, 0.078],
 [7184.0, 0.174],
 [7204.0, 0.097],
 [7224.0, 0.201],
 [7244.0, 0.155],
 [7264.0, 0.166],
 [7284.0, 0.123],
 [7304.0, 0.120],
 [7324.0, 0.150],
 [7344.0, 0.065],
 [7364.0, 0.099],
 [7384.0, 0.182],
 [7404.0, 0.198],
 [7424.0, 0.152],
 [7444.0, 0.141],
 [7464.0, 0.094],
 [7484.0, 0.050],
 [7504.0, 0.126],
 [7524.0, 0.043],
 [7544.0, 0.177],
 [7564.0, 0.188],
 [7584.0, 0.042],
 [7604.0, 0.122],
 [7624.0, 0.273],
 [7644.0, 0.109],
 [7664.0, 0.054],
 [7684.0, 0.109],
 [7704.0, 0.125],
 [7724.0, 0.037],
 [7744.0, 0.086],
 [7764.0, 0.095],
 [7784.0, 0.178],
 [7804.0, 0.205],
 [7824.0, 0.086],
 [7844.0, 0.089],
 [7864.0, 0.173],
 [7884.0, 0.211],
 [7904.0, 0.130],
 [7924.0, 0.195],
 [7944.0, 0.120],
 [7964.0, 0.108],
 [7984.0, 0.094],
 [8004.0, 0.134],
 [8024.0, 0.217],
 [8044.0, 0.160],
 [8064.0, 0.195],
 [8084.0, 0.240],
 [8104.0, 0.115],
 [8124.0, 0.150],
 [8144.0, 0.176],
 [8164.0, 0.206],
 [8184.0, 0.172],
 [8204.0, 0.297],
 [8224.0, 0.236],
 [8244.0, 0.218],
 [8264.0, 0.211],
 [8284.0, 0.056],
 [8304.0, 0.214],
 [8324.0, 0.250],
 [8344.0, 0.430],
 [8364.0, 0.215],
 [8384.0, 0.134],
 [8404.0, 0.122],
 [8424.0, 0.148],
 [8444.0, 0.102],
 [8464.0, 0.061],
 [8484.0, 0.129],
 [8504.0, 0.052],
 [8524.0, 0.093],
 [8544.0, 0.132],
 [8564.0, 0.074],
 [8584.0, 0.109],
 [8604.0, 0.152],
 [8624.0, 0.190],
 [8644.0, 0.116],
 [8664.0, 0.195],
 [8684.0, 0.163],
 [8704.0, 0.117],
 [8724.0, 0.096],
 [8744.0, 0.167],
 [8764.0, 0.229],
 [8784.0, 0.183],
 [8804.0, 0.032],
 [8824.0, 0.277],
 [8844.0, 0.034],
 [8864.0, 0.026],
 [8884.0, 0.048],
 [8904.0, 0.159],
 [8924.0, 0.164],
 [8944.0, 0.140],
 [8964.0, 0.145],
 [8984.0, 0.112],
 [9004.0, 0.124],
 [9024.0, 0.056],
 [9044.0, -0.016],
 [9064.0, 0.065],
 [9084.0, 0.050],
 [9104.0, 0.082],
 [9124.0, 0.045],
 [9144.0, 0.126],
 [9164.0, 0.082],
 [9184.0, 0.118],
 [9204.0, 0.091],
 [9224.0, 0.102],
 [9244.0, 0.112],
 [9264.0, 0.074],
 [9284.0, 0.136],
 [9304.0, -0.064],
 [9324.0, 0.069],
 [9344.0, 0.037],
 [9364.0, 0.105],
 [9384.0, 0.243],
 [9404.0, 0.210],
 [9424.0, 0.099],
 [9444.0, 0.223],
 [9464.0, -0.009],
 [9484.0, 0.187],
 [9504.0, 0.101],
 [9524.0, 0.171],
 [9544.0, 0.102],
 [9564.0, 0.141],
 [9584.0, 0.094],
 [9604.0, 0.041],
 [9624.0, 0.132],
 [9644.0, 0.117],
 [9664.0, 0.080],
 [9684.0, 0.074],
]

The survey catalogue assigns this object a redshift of 1.94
